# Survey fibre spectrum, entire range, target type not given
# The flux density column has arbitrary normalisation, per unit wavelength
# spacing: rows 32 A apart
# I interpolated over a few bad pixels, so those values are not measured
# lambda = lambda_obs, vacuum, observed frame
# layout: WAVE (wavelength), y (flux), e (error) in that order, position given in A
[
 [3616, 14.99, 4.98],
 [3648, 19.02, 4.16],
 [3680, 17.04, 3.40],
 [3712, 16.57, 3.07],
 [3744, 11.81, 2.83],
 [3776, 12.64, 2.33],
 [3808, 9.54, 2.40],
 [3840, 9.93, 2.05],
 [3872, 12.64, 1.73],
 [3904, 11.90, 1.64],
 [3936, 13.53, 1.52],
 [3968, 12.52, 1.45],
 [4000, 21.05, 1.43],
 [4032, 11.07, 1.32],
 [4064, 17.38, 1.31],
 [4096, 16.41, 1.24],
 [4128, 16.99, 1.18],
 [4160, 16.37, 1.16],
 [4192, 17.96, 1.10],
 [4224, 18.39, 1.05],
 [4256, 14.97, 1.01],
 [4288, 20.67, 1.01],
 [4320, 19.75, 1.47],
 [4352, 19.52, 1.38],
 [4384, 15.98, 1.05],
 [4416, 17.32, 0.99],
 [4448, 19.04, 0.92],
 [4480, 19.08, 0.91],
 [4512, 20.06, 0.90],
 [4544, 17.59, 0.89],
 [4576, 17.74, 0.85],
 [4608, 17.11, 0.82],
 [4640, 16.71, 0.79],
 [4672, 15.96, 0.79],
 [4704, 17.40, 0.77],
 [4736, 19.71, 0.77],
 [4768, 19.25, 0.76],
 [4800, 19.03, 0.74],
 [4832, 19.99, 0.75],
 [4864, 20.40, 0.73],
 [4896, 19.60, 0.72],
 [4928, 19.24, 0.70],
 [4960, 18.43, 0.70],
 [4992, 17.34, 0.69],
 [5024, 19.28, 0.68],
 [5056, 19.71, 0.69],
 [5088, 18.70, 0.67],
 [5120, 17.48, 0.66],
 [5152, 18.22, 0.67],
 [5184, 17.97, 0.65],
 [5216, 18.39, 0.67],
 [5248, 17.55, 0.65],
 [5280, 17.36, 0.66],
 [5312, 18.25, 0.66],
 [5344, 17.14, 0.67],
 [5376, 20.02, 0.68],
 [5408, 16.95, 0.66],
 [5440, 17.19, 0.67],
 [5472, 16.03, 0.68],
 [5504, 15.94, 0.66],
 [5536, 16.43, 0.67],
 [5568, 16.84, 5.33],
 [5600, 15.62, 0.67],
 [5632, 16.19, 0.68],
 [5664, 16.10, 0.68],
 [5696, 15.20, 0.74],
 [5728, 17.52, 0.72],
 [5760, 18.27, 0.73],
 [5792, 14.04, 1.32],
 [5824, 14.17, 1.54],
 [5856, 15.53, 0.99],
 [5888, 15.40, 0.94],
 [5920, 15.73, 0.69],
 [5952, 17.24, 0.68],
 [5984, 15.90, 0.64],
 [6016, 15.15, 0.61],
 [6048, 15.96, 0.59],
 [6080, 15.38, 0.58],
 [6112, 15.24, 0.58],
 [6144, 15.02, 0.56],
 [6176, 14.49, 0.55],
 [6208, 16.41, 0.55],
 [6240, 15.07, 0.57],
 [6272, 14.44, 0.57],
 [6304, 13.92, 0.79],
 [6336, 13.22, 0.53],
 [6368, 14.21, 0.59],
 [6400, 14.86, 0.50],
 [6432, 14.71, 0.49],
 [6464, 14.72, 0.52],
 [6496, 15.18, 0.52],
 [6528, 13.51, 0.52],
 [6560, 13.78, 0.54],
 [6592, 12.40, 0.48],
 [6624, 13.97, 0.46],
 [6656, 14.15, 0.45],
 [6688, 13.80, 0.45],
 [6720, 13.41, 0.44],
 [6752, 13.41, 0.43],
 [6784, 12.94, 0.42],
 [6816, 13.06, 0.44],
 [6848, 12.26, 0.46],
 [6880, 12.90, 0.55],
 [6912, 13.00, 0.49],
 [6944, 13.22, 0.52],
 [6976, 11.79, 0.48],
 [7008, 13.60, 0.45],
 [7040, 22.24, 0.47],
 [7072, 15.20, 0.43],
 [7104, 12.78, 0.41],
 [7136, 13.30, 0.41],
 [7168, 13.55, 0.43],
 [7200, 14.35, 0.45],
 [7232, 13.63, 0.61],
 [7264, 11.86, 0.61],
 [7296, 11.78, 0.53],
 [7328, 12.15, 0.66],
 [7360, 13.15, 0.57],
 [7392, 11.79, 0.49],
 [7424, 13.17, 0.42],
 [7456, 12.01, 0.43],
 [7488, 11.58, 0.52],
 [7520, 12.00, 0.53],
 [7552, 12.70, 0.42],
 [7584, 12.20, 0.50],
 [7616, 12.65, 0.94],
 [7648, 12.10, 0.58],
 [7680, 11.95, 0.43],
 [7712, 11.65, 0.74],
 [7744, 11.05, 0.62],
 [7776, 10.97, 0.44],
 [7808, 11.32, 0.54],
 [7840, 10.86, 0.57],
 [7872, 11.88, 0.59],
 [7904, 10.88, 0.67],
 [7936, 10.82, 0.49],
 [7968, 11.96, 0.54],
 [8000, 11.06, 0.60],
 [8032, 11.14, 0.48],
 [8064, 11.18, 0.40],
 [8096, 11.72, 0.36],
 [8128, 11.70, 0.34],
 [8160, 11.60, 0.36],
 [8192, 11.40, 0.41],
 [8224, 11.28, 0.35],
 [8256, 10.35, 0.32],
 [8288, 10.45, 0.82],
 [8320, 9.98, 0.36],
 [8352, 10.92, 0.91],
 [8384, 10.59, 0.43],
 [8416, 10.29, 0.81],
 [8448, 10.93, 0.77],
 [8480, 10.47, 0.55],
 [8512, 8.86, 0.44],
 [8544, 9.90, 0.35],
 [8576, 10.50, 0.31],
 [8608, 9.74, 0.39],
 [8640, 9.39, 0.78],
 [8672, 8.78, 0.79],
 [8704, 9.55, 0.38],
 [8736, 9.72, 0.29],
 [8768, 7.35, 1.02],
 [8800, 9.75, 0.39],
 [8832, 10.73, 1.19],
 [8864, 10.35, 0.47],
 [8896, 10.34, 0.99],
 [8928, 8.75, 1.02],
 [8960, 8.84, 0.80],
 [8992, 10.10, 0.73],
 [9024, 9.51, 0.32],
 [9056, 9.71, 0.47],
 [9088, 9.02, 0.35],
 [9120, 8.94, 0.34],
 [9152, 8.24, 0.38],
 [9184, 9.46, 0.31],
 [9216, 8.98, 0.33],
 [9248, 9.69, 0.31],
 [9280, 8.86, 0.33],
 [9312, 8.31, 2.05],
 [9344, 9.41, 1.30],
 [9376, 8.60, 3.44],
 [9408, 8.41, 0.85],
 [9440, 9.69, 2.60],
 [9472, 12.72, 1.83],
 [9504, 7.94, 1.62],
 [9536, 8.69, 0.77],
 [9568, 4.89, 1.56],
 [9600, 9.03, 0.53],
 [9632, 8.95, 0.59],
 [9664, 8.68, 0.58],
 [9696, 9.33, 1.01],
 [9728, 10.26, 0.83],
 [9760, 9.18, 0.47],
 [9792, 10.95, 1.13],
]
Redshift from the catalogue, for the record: 0.07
